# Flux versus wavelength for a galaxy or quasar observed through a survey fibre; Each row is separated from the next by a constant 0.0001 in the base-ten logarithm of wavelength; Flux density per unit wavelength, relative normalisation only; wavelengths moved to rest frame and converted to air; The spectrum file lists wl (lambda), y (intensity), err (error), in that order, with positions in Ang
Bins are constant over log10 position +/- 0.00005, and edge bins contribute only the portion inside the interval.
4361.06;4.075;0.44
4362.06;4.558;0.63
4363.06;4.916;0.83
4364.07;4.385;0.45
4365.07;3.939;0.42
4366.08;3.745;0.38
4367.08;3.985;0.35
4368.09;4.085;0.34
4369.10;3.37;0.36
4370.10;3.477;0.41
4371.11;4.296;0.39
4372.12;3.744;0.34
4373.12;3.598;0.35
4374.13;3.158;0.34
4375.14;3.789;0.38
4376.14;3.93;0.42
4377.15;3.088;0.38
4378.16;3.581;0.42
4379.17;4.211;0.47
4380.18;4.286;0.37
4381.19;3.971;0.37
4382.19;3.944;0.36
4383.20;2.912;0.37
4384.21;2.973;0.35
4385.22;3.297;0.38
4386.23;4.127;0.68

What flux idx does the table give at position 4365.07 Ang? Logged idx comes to 3.939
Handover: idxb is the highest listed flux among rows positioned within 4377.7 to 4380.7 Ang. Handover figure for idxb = 4.286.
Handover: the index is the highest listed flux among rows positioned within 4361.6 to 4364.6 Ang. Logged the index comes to 4.916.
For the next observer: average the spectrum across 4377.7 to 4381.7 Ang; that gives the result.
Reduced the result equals 4.02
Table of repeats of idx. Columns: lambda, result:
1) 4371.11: 4.296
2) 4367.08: 3.985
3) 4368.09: 4.085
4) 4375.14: 3.789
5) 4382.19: 3.944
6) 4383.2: 2.912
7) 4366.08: 3.745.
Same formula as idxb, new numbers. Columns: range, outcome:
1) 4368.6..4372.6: 4.296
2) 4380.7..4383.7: 3.971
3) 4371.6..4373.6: 3.744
